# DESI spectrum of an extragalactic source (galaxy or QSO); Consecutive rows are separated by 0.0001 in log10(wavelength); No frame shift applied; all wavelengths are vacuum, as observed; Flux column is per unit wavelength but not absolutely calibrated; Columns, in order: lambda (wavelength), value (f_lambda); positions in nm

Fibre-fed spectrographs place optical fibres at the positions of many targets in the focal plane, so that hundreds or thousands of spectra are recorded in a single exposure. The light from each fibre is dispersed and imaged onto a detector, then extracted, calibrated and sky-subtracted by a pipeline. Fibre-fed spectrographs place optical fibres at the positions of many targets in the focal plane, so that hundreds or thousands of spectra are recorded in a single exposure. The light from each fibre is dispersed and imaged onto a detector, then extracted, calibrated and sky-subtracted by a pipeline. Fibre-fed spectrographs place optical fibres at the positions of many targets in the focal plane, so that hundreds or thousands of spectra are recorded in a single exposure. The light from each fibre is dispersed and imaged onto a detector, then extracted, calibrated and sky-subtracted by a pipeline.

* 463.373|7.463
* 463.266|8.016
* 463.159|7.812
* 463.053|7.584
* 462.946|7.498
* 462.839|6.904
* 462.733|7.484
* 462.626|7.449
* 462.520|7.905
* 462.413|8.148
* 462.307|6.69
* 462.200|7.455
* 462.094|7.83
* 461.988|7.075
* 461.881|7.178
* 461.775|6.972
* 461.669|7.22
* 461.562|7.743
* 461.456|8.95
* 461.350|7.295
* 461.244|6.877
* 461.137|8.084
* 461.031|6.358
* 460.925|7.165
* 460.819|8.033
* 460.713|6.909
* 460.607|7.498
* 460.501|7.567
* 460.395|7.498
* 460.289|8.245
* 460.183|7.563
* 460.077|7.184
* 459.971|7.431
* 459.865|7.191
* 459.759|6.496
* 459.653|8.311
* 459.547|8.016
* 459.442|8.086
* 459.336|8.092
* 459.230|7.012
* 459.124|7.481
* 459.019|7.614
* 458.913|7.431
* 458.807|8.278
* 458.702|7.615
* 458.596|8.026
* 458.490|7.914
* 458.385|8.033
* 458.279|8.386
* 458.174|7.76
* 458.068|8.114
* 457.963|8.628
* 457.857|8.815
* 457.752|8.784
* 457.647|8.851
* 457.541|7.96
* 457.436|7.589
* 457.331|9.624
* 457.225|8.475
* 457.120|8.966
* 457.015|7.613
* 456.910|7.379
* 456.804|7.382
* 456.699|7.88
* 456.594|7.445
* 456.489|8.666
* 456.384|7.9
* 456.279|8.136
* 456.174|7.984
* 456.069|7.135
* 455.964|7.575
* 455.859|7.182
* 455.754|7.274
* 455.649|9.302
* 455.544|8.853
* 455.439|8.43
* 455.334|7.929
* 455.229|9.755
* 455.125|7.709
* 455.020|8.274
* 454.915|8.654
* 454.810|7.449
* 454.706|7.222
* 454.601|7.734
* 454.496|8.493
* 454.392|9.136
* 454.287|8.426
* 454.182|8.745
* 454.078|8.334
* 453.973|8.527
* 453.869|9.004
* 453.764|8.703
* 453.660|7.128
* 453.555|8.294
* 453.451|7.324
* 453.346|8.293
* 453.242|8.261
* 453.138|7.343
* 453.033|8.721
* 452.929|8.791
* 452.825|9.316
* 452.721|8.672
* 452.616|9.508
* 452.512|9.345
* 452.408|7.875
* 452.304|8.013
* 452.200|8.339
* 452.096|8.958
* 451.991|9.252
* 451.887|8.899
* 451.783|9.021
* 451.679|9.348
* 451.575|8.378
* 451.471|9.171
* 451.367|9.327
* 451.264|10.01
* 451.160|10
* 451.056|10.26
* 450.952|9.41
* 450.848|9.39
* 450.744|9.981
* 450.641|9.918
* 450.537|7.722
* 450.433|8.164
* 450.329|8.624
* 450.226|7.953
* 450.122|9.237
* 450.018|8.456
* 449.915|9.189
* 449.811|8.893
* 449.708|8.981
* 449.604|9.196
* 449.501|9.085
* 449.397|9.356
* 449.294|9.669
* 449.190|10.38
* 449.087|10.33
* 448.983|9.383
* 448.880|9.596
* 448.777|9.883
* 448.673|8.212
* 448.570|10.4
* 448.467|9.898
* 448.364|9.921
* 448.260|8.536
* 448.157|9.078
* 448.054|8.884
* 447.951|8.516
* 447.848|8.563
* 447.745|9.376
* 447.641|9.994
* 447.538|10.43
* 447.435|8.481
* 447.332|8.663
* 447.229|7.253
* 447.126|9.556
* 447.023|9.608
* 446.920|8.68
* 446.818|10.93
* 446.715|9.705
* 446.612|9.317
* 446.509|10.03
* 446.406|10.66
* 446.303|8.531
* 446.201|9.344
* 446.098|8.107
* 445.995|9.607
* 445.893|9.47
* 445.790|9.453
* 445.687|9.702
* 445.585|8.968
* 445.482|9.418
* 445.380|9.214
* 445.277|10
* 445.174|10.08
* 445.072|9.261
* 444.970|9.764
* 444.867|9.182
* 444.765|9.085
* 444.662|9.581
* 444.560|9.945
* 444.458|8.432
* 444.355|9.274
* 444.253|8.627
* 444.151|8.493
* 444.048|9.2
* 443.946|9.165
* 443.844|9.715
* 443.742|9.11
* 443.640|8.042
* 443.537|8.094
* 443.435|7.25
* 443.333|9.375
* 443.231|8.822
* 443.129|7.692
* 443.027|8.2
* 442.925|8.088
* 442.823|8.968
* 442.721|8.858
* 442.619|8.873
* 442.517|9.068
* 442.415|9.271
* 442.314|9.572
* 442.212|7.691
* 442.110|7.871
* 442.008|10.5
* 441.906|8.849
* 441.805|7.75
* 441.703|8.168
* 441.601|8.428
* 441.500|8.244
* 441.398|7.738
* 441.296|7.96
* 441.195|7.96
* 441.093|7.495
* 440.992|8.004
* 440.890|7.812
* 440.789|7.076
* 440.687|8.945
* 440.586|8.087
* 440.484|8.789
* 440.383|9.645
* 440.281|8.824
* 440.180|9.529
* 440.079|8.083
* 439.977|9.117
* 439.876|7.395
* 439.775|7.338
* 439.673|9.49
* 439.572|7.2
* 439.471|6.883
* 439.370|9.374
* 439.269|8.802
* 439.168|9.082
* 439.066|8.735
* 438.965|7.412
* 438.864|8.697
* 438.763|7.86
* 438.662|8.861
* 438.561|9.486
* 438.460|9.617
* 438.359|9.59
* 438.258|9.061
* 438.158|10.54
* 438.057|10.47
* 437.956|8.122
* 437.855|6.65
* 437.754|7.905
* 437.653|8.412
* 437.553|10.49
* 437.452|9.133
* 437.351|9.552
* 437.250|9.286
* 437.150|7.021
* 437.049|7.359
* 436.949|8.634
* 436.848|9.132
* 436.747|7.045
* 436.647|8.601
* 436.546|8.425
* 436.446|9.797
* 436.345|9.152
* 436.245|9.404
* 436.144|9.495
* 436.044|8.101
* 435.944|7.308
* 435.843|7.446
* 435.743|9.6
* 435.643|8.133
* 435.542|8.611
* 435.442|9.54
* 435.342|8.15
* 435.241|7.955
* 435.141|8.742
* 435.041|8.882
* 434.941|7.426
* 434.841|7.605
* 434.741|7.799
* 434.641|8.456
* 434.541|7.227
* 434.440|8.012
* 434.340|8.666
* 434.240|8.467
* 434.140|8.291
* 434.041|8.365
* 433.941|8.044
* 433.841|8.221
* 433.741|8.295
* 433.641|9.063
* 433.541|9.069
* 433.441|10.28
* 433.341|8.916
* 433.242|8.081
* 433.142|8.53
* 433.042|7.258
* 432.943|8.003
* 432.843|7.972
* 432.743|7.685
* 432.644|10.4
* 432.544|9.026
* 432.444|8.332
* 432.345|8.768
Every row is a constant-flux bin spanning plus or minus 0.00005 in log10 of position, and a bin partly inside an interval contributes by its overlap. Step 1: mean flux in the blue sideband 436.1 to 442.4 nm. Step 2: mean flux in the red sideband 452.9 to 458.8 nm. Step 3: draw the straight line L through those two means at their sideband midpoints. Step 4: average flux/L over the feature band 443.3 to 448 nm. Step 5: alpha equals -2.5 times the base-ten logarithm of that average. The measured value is -0.10 mag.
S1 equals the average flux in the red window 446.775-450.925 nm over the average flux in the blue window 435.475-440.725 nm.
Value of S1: 1.06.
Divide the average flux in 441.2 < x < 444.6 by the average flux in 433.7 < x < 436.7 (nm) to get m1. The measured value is 1.0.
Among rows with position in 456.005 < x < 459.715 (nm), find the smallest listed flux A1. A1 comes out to 7.012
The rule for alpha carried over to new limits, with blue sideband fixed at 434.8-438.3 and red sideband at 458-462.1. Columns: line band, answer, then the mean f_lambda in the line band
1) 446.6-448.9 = -0.14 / 9.28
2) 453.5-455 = -0.06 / 8.27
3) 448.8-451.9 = -0.16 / 9.26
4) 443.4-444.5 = -0.05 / 8.69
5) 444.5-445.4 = -0.16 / 9.57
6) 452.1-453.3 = -0.09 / 8.58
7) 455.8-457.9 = -0.04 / 8.06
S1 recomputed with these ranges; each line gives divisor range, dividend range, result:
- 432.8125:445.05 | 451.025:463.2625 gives 0.94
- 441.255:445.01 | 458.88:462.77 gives 0.86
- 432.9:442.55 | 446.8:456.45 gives 1.03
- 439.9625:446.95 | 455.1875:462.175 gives 0.88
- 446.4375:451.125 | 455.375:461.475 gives 0.85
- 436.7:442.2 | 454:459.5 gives 0.95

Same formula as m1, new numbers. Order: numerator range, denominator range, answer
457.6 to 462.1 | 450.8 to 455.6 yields 0.89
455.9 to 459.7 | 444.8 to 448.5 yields 0.86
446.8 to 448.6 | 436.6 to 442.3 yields 1.08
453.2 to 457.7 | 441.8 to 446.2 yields 0.91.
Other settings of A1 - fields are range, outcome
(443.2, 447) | 7.25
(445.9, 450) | 7.253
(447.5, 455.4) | 7.128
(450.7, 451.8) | 8.378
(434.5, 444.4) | 6.65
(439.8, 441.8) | 7.076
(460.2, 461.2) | 6.358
